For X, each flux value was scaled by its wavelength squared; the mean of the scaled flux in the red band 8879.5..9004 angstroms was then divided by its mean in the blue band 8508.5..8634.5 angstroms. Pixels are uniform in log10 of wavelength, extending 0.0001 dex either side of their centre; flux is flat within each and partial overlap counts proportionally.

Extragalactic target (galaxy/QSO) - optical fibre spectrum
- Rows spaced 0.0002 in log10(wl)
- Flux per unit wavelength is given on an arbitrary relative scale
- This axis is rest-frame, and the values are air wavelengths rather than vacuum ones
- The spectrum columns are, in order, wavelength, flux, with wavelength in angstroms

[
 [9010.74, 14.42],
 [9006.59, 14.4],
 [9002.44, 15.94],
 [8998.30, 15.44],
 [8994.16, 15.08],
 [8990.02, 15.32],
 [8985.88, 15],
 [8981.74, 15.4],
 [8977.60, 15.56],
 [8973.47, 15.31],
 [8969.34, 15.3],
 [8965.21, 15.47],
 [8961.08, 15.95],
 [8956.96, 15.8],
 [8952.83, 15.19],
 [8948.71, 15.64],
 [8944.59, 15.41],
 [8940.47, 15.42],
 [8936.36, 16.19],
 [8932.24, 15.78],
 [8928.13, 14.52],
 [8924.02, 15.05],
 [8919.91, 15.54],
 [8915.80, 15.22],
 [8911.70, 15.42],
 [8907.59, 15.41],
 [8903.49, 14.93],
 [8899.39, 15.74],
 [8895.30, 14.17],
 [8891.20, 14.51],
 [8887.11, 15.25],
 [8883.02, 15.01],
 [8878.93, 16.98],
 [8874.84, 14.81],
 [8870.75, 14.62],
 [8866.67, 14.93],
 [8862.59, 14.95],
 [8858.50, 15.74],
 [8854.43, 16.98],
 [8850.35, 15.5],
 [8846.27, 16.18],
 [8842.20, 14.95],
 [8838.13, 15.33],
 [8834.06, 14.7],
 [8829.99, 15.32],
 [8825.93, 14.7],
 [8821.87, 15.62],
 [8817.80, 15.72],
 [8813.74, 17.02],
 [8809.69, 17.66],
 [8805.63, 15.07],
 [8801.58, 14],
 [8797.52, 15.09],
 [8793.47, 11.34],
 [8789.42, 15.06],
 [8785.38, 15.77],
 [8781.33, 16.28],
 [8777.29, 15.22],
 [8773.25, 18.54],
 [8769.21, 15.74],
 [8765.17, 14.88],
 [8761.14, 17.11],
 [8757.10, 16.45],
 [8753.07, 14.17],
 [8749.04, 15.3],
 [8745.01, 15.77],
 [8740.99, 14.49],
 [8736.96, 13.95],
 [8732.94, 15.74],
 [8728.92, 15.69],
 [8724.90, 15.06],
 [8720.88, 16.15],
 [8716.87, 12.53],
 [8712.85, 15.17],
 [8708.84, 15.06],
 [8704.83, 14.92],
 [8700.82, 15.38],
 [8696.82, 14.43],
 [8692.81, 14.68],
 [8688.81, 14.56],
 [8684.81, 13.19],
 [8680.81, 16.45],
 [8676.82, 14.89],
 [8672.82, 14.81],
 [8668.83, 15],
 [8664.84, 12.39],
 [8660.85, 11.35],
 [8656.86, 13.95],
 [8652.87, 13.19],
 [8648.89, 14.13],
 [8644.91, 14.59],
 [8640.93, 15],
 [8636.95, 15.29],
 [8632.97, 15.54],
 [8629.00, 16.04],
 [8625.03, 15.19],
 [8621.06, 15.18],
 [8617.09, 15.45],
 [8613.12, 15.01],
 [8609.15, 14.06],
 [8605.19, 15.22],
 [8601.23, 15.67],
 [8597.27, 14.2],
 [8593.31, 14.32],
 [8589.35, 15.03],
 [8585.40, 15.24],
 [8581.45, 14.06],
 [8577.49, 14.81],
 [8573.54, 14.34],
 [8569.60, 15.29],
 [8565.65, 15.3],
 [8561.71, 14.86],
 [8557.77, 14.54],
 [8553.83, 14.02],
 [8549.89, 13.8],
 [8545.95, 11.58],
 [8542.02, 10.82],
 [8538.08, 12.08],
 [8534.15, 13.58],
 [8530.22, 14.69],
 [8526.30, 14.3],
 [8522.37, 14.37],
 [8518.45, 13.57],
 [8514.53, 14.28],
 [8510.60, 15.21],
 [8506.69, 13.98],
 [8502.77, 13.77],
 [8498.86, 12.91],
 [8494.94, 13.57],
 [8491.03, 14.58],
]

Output 1.16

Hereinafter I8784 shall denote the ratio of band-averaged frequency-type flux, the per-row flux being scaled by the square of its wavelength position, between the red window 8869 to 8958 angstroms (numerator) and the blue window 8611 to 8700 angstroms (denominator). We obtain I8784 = 1.11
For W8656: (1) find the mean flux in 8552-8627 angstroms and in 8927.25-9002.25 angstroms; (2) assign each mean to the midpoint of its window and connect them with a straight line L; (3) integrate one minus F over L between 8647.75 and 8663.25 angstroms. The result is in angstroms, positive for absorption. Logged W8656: 1.9 angstroms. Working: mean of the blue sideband 14.8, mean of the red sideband 15.5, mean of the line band 13.1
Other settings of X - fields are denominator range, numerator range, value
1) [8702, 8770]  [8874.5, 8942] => 1.05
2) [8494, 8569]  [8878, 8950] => 1.21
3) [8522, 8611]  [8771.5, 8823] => 1.16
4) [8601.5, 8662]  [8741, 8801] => 1.08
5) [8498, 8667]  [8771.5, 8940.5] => 1.15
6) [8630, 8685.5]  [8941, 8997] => 1.15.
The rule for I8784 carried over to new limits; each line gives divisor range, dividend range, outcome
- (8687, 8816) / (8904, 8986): 1.06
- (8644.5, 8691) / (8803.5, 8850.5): 1.16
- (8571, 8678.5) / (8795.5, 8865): 1.12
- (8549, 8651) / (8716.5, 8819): 1.08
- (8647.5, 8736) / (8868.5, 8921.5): 1.10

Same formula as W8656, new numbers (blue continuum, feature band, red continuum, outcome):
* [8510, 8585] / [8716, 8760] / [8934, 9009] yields -1.5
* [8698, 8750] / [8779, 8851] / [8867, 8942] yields -0.8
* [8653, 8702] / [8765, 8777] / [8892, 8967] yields -1.5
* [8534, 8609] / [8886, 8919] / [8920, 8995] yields 0.3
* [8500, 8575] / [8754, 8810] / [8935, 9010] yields -2.8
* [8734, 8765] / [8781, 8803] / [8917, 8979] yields 1.2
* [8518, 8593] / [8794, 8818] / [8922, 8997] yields -1.0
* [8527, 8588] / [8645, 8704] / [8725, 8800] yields 2.2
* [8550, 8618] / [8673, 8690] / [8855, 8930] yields 0.1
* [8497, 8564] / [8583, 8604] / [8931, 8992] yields -1.4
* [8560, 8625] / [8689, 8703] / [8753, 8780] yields 0.8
